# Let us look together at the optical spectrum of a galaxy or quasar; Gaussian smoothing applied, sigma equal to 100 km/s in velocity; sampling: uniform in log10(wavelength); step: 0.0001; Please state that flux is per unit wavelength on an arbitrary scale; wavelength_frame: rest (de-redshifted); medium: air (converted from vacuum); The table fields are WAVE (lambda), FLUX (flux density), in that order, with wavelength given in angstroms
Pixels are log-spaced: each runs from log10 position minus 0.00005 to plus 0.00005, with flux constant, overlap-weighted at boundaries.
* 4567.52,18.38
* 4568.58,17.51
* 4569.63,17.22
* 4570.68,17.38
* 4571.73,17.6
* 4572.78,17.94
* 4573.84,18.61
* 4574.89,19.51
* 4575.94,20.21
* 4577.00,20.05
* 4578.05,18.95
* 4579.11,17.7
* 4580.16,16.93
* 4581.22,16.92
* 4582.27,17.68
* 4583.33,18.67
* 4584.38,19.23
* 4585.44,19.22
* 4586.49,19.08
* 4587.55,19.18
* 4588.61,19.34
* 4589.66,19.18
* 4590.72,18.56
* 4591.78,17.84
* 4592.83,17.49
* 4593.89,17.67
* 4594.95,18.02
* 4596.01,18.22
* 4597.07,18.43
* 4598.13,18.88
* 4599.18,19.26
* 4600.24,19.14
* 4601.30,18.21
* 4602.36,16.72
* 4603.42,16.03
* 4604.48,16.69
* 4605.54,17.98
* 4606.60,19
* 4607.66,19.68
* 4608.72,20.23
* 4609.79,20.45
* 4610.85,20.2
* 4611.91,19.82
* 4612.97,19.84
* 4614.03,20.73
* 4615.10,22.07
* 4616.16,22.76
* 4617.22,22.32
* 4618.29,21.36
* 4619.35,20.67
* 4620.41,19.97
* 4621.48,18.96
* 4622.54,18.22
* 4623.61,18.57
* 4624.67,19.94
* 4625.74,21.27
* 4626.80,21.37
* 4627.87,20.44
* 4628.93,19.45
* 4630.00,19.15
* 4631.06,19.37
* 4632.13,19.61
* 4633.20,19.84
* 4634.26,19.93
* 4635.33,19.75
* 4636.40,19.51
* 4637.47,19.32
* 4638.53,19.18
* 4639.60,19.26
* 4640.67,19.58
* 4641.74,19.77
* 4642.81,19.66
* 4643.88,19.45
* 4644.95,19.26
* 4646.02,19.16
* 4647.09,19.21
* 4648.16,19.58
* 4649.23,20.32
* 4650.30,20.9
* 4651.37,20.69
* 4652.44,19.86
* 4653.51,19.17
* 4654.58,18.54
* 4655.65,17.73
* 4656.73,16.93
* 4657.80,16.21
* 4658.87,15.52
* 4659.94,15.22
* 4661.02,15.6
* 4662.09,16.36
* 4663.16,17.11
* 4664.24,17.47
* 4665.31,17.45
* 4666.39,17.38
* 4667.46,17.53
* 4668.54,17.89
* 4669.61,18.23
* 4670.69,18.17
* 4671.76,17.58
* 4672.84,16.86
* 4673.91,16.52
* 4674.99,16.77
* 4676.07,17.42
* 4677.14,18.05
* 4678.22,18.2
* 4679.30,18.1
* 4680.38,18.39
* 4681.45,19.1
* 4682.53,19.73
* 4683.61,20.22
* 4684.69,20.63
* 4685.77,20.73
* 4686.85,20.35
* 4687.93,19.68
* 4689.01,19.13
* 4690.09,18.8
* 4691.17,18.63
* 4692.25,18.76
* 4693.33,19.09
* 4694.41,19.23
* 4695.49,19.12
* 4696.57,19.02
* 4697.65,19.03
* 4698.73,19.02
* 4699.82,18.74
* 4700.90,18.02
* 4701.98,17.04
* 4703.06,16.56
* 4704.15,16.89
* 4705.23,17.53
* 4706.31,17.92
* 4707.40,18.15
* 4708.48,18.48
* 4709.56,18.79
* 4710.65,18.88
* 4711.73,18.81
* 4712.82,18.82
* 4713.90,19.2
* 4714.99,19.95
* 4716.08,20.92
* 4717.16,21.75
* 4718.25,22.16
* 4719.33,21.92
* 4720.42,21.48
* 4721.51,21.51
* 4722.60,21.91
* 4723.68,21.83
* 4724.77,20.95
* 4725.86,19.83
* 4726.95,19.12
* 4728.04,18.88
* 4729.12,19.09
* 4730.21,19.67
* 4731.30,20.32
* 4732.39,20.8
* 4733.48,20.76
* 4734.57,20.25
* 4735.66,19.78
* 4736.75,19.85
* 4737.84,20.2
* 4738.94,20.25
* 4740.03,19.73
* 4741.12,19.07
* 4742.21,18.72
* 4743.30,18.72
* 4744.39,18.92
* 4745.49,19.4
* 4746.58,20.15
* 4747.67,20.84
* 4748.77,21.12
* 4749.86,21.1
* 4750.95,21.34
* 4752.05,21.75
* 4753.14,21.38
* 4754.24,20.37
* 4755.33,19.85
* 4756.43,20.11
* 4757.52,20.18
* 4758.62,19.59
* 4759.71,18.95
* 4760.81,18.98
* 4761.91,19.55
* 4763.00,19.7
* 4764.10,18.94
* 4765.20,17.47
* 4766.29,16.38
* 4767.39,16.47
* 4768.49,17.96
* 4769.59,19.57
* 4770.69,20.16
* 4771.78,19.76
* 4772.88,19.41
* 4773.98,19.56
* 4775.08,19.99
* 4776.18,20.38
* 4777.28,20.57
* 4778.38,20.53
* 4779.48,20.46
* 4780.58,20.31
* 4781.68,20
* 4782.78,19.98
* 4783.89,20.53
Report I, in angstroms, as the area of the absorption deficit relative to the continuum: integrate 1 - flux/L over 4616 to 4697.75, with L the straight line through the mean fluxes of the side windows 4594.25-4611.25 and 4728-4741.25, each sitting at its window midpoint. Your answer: 0.8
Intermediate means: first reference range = 18.5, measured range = 18.9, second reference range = 20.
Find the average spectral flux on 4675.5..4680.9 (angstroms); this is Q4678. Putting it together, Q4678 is 18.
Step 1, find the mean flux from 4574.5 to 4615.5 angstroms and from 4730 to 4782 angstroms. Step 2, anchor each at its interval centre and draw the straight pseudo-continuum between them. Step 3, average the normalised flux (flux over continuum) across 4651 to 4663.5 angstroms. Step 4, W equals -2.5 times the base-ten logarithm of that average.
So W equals 0.11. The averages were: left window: 18.8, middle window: 17.4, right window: 19.8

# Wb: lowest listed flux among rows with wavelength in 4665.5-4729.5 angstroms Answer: 16.52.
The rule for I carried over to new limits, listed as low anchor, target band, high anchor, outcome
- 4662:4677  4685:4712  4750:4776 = -0.95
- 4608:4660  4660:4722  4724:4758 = 3.82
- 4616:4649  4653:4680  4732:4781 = 3.45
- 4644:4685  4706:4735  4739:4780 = -1.62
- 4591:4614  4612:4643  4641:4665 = -2.65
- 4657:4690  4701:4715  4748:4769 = 0.32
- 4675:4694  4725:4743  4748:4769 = -0.37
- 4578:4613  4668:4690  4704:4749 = 0.89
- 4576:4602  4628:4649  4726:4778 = -0.71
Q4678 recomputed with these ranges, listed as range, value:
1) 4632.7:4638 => 19.7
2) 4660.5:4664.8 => 16.7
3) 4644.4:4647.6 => 19.2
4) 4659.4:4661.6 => 15.4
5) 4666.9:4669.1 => 17.7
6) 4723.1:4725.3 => 21.5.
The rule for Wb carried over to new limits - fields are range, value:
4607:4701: 15.22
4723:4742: 18.88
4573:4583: 16.92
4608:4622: 18.96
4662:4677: 16.36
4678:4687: 18.1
